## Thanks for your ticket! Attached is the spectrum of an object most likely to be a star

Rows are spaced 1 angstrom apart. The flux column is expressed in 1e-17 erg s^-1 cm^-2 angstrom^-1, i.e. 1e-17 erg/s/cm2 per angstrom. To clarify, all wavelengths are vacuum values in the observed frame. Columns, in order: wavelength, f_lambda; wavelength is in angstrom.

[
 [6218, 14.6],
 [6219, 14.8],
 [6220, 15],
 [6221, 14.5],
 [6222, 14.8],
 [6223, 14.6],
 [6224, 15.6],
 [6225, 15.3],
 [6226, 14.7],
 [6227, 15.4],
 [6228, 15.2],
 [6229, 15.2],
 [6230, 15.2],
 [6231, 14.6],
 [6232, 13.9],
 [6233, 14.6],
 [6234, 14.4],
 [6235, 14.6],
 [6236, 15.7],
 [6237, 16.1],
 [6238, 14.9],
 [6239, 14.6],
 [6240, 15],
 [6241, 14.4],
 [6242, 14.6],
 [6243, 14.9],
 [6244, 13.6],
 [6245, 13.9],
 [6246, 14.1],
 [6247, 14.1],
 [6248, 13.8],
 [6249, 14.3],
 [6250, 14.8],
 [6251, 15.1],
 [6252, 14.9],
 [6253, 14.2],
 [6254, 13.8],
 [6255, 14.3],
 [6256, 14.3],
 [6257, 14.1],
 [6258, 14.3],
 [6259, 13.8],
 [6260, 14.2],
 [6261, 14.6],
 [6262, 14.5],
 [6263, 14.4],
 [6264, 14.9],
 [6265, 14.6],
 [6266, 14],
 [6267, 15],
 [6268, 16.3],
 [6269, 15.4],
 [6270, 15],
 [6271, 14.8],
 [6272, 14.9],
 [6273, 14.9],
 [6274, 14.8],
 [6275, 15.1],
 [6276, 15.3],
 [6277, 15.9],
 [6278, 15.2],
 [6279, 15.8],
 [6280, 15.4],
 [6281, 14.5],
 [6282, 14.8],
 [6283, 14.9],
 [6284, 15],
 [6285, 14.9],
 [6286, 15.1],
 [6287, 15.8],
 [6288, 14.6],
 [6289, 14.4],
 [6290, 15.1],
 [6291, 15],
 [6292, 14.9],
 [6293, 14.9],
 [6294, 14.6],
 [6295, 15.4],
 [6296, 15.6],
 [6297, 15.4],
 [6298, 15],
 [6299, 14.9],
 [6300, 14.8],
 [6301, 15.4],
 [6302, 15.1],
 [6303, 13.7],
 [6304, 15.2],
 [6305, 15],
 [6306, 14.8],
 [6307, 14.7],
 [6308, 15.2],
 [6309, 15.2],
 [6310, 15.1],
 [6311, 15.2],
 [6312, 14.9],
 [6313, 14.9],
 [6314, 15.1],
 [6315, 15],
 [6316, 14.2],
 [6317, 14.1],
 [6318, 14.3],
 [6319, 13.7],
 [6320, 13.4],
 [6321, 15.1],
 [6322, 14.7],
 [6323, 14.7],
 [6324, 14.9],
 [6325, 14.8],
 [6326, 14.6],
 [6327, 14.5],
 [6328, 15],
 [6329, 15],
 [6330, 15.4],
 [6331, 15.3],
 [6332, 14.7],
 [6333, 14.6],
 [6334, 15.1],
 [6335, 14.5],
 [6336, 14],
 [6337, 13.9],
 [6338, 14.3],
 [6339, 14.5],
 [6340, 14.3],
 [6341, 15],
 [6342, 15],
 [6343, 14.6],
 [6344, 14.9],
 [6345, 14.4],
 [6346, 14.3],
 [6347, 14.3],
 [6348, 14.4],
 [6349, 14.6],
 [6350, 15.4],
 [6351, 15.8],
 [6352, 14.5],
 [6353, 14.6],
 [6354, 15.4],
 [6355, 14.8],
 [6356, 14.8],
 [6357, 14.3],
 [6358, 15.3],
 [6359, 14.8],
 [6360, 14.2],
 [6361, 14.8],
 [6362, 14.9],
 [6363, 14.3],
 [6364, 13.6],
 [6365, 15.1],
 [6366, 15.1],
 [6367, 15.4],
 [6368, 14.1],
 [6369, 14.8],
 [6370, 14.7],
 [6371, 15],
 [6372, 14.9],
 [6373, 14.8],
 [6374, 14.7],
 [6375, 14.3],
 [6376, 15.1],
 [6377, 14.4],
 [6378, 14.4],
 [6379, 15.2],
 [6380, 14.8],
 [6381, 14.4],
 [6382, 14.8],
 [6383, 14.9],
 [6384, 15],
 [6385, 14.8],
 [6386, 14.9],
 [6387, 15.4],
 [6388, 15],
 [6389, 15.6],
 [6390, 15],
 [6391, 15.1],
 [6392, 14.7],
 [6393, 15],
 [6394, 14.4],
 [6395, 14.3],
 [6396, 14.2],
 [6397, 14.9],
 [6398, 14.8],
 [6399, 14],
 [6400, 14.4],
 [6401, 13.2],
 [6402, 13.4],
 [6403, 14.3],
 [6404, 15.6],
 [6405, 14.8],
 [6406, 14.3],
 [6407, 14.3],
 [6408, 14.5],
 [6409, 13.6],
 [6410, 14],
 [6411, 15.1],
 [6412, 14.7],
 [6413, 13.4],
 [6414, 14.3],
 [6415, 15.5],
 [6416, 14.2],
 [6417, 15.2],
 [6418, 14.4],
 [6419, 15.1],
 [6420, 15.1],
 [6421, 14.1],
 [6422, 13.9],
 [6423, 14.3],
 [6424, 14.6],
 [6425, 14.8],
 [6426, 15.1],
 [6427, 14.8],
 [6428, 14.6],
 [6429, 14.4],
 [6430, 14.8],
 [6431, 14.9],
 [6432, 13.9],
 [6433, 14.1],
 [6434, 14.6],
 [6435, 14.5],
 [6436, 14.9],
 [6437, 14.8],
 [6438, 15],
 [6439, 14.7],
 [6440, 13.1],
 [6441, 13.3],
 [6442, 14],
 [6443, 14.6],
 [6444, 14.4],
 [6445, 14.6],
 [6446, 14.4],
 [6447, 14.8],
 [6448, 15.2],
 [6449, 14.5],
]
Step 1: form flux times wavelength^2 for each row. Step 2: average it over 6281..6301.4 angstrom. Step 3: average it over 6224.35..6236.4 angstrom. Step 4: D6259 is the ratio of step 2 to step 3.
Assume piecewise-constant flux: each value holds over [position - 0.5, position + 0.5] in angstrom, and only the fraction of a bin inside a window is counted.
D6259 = 1.03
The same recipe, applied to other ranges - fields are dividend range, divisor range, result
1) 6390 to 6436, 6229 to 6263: 1.05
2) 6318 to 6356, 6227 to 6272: 1.03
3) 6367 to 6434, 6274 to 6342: 1.01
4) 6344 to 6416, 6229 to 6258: 1.05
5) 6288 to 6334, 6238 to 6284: 1.03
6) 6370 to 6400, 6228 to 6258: 1.06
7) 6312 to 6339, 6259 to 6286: 0.99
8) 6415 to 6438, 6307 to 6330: 1.03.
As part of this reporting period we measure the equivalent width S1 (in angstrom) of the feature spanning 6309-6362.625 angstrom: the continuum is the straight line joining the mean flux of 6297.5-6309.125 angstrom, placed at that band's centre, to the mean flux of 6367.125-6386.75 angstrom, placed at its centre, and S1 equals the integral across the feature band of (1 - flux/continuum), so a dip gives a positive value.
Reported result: 0.5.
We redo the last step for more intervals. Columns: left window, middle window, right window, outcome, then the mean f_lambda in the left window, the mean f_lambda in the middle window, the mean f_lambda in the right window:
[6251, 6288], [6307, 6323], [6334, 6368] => 0.07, 14.8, 14.7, 14.7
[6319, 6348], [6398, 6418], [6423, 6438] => 0.35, 14.6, 14.4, 14.6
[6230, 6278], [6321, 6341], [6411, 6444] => -0.15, 14.7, 14.7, 14.5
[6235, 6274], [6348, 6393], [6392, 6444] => -1.03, 14.6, 14.8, 14.4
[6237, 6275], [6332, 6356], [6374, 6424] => -0.13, 14.6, 14.7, 14.6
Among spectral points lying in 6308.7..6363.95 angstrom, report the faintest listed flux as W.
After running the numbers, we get 13.4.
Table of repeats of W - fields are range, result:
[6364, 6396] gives 13.6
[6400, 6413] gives 13.2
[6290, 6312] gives 13.7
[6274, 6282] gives 14.5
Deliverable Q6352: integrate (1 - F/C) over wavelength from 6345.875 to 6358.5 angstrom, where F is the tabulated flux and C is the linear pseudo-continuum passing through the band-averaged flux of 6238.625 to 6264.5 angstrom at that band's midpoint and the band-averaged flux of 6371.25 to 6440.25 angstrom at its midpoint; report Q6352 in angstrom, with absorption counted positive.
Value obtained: -0.26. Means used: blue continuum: 14.4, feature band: 14.8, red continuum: 14.6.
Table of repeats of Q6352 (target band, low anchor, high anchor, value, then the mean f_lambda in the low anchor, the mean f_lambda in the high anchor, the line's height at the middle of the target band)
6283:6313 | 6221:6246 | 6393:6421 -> -0.7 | 14.8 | 14.4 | 14.7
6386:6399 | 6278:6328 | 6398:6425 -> -0.3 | 14.9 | 14.4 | 14.5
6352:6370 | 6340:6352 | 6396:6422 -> 0.0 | 14.8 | 14.4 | 14.7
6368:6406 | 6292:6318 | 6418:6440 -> 0.0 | 14.9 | 14.6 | 14.7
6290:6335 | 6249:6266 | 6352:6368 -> -0.8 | 14.4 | 14.7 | 14.6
